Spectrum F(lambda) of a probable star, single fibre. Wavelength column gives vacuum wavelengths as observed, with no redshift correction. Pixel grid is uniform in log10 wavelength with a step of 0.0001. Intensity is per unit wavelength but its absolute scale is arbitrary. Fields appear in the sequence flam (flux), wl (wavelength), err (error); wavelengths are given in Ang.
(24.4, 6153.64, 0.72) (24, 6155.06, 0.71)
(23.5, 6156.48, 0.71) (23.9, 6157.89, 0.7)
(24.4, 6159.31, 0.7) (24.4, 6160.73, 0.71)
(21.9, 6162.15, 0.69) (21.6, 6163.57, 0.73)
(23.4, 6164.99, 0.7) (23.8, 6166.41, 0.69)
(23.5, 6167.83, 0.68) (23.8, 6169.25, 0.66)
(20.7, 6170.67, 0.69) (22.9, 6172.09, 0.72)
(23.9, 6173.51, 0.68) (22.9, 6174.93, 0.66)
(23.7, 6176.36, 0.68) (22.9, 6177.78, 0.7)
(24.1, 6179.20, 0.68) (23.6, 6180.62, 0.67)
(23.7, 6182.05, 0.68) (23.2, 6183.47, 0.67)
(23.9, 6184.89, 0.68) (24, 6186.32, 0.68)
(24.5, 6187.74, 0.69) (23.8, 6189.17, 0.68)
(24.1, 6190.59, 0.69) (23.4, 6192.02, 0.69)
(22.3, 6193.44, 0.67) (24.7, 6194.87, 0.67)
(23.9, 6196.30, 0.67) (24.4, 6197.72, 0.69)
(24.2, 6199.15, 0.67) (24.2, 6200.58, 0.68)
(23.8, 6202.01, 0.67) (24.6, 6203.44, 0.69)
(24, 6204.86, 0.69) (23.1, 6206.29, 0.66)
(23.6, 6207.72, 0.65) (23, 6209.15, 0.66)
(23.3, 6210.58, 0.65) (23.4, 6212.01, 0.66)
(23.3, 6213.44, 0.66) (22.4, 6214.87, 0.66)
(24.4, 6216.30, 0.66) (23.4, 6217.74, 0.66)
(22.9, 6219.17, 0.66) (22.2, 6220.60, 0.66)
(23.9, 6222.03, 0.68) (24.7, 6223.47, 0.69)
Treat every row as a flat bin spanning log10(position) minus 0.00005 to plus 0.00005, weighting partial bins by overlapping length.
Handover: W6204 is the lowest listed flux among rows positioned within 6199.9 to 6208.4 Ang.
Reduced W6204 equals 23.1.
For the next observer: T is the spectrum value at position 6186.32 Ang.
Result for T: 24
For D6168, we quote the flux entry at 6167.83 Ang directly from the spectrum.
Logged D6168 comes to 23.5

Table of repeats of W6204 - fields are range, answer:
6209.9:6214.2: 23.3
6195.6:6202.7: 23.8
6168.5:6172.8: 20.7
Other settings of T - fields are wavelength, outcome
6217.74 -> 23.4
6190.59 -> 24.1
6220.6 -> 22.2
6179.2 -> 24.1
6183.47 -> 23.2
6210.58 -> 23.3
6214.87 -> 22.4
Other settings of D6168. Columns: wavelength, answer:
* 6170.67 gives 20.7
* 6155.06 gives 24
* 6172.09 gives 22.9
